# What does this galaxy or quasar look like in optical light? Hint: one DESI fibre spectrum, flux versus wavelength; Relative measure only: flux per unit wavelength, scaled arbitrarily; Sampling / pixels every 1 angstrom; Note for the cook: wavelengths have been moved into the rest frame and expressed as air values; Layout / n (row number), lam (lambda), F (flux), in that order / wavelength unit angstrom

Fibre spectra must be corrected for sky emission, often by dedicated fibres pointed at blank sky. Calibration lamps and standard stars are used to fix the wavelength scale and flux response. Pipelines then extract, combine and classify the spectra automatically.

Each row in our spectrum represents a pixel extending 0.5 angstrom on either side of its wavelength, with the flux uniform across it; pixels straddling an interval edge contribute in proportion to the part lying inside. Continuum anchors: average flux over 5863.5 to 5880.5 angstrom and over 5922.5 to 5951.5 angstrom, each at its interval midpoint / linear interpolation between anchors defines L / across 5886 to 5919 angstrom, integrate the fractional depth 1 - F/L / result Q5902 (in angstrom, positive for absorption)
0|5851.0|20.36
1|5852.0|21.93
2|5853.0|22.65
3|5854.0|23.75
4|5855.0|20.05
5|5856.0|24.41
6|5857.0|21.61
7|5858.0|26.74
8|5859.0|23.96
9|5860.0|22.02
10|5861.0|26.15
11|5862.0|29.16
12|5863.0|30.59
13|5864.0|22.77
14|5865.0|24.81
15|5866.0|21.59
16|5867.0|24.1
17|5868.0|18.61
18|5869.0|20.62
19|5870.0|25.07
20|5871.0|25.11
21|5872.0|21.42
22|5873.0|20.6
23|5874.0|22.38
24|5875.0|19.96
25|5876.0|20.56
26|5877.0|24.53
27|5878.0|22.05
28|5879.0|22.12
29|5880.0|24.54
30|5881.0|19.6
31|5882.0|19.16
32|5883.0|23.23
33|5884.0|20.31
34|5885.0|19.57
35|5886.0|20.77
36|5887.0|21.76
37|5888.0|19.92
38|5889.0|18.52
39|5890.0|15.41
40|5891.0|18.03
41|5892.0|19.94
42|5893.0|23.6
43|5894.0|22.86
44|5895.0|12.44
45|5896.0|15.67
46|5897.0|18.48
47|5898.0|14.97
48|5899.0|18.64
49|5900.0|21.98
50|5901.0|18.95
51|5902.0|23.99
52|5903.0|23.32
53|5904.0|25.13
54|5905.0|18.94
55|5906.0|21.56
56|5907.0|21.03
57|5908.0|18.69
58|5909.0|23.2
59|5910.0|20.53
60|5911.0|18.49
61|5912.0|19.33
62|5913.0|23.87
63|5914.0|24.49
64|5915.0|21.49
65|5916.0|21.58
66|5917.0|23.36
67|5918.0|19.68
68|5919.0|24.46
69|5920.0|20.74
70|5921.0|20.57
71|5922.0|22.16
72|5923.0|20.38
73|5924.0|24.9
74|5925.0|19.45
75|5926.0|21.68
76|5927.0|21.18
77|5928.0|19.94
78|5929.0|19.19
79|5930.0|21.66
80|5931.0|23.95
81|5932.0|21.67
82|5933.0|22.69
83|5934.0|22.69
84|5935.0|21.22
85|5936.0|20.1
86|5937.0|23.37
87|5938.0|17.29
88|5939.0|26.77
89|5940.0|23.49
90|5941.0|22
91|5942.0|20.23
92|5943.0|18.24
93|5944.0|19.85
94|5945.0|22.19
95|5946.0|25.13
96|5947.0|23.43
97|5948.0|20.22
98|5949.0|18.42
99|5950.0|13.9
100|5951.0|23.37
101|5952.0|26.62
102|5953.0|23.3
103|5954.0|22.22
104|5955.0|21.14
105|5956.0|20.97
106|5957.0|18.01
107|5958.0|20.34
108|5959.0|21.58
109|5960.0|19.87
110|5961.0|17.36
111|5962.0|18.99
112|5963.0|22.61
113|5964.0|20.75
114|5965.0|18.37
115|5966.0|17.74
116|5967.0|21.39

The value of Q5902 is 2.3 angstrom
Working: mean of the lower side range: 22.4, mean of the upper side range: 21.3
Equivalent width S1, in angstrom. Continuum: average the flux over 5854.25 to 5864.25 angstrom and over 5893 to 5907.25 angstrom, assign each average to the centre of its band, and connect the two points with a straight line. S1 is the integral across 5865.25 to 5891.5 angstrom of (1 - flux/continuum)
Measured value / 1.6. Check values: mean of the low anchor 24.8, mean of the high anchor 20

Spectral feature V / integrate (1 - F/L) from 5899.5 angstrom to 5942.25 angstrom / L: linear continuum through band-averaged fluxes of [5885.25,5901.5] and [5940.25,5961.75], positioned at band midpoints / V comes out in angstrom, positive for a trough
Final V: -4.0 angstrom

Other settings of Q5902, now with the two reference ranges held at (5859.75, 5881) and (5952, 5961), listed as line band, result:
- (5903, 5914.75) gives 0.4 angstrom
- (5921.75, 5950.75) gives 0.3 angstrom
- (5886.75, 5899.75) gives 2.4 angstrom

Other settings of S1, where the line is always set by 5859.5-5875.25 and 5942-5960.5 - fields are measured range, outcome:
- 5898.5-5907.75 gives 0.4 angstrom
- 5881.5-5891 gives 1.3 angstrom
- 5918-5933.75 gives 0.1 angstrom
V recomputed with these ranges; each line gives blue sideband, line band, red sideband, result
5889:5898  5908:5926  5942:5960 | -2.12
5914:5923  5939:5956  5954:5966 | -0.89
